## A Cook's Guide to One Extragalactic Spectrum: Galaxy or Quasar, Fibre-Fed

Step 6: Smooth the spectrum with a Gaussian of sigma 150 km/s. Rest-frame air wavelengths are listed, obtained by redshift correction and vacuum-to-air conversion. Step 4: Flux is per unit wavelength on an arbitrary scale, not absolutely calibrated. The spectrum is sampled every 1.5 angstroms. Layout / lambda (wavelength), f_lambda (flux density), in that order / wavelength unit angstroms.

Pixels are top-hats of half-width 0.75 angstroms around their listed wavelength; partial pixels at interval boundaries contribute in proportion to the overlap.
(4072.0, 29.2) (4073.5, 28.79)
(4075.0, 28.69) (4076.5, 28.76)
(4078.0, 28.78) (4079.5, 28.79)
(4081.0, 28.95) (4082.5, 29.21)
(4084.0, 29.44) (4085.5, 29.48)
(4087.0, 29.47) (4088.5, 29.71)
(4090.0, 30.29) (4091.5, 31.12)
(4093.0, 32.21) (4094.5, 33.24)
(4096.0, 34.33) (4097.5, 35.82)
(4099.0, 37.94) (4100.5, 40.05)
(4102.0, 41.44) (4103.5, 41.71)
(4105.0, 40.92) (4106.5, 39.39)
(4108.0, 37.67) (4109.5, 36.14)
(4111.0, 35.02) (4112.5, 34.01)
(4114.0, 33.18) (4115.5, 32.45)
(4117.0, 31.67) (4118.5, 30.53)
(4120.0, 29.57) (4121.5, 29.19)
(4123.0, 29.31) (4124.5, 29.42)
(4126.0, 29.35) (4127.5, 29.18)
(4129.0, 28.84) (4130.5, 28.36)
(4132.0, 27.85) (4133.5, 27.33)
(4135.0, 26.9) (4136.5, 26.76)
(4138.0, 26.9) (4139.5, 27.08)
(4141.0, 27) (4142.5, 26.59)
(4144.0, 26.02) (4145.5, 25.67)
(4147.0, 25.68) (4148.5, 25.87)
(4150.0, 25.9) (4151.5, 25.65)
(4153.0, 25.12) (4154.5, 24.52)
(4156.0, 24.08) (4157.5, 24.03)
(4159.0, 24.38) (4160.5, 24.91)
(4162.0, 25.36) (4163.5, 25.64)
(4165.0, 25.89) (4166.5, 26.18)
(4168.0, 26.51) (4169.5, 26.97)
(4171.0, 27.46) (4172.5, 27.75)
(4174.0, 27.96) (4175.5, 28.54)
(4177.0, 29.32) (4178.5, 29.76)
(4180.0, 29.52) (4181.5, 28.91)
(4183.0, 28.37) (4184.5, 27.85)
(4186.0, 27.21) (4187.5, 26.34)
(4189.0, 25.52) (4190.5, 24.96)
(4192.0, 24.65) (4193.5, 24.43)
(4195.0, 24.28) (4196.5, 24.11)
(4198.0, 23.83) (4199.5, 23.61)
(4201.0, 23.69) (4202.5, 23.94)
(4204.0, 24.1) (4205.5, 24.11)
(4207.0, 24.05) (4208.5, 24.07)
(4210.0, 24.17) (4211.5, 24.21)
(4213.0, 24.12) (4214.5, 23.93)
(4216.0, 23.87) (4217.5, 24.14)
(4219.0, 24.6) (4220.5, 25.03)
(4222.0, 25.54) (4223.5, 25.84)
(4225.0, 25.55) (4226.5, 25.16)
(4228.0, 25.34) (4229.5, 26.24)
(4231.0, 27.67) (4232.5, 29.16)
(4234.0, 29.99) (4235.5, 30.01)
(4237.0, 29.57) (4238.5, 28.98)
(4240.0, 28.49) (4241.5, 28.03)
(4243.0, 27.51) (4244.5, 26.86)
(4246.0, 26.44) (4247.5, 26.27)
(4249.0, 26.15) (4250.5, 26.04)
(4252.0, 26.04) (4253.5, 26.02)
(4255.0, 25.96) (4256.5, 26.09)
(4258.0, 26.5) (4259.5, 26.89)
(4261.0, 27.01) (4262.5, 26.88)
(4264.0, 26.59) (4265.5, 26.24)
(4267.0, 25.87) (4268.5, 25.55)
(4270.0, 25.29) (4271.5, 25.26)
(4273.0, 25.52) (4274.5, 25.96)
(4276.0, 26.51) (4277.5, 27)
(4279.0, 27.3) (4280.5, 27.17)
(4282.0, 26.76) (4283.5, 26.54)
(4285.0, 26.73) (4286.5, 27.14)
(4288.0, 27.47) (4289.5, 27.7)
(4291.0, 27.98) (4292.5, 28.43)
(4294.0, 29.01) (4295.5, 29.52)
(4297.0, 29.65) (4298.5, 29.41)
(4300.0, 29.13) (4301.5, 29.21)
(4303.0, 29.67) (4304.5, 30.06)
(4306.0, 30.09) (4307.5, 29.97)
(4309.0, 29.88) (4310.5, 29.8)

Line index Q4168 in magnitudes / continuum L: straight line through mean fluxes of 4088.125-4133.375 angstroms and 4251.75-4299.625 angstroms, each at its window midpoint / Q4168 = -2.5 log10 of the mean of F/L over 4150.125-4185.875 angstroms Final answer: 0.16 mag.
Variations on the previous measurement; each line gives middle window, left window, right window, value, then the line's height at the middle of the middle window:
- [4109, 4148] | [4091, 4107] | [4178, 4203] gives 0.15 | 33.5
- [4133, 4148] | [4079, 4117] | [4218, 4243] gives 0.20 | 31.9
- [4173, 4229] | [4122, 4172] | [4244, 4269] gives 0.04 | 26.5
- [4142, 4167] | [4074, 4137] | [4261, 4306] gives 0.21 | 30.7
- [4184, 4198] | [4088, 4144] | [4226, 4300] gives 0.17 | 29.6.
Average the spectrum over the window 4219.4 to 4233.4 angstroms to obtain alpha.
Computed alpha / 26.2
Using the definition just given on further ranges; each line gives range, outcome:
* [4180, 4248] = 25.9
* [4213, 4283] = 26.5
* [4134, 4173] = 26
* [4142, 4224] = 25.6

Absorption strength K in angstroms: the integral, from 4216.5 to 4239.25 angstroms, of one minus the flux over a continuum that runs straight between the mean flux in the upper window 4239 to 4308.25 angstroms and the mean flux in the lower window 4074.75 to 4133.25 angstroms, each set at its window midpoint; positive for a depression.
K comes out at 1.5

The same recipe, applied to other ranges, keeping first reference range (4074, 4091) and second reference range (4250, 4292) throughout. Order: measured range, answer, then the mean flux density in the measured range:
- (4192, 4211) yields 2.4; 24.1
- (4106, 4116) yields -2.3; 35.4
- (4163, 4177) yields 0.4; 27.1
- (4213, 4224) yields 1.1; 24.6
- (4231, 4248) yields -0.8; 28.3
